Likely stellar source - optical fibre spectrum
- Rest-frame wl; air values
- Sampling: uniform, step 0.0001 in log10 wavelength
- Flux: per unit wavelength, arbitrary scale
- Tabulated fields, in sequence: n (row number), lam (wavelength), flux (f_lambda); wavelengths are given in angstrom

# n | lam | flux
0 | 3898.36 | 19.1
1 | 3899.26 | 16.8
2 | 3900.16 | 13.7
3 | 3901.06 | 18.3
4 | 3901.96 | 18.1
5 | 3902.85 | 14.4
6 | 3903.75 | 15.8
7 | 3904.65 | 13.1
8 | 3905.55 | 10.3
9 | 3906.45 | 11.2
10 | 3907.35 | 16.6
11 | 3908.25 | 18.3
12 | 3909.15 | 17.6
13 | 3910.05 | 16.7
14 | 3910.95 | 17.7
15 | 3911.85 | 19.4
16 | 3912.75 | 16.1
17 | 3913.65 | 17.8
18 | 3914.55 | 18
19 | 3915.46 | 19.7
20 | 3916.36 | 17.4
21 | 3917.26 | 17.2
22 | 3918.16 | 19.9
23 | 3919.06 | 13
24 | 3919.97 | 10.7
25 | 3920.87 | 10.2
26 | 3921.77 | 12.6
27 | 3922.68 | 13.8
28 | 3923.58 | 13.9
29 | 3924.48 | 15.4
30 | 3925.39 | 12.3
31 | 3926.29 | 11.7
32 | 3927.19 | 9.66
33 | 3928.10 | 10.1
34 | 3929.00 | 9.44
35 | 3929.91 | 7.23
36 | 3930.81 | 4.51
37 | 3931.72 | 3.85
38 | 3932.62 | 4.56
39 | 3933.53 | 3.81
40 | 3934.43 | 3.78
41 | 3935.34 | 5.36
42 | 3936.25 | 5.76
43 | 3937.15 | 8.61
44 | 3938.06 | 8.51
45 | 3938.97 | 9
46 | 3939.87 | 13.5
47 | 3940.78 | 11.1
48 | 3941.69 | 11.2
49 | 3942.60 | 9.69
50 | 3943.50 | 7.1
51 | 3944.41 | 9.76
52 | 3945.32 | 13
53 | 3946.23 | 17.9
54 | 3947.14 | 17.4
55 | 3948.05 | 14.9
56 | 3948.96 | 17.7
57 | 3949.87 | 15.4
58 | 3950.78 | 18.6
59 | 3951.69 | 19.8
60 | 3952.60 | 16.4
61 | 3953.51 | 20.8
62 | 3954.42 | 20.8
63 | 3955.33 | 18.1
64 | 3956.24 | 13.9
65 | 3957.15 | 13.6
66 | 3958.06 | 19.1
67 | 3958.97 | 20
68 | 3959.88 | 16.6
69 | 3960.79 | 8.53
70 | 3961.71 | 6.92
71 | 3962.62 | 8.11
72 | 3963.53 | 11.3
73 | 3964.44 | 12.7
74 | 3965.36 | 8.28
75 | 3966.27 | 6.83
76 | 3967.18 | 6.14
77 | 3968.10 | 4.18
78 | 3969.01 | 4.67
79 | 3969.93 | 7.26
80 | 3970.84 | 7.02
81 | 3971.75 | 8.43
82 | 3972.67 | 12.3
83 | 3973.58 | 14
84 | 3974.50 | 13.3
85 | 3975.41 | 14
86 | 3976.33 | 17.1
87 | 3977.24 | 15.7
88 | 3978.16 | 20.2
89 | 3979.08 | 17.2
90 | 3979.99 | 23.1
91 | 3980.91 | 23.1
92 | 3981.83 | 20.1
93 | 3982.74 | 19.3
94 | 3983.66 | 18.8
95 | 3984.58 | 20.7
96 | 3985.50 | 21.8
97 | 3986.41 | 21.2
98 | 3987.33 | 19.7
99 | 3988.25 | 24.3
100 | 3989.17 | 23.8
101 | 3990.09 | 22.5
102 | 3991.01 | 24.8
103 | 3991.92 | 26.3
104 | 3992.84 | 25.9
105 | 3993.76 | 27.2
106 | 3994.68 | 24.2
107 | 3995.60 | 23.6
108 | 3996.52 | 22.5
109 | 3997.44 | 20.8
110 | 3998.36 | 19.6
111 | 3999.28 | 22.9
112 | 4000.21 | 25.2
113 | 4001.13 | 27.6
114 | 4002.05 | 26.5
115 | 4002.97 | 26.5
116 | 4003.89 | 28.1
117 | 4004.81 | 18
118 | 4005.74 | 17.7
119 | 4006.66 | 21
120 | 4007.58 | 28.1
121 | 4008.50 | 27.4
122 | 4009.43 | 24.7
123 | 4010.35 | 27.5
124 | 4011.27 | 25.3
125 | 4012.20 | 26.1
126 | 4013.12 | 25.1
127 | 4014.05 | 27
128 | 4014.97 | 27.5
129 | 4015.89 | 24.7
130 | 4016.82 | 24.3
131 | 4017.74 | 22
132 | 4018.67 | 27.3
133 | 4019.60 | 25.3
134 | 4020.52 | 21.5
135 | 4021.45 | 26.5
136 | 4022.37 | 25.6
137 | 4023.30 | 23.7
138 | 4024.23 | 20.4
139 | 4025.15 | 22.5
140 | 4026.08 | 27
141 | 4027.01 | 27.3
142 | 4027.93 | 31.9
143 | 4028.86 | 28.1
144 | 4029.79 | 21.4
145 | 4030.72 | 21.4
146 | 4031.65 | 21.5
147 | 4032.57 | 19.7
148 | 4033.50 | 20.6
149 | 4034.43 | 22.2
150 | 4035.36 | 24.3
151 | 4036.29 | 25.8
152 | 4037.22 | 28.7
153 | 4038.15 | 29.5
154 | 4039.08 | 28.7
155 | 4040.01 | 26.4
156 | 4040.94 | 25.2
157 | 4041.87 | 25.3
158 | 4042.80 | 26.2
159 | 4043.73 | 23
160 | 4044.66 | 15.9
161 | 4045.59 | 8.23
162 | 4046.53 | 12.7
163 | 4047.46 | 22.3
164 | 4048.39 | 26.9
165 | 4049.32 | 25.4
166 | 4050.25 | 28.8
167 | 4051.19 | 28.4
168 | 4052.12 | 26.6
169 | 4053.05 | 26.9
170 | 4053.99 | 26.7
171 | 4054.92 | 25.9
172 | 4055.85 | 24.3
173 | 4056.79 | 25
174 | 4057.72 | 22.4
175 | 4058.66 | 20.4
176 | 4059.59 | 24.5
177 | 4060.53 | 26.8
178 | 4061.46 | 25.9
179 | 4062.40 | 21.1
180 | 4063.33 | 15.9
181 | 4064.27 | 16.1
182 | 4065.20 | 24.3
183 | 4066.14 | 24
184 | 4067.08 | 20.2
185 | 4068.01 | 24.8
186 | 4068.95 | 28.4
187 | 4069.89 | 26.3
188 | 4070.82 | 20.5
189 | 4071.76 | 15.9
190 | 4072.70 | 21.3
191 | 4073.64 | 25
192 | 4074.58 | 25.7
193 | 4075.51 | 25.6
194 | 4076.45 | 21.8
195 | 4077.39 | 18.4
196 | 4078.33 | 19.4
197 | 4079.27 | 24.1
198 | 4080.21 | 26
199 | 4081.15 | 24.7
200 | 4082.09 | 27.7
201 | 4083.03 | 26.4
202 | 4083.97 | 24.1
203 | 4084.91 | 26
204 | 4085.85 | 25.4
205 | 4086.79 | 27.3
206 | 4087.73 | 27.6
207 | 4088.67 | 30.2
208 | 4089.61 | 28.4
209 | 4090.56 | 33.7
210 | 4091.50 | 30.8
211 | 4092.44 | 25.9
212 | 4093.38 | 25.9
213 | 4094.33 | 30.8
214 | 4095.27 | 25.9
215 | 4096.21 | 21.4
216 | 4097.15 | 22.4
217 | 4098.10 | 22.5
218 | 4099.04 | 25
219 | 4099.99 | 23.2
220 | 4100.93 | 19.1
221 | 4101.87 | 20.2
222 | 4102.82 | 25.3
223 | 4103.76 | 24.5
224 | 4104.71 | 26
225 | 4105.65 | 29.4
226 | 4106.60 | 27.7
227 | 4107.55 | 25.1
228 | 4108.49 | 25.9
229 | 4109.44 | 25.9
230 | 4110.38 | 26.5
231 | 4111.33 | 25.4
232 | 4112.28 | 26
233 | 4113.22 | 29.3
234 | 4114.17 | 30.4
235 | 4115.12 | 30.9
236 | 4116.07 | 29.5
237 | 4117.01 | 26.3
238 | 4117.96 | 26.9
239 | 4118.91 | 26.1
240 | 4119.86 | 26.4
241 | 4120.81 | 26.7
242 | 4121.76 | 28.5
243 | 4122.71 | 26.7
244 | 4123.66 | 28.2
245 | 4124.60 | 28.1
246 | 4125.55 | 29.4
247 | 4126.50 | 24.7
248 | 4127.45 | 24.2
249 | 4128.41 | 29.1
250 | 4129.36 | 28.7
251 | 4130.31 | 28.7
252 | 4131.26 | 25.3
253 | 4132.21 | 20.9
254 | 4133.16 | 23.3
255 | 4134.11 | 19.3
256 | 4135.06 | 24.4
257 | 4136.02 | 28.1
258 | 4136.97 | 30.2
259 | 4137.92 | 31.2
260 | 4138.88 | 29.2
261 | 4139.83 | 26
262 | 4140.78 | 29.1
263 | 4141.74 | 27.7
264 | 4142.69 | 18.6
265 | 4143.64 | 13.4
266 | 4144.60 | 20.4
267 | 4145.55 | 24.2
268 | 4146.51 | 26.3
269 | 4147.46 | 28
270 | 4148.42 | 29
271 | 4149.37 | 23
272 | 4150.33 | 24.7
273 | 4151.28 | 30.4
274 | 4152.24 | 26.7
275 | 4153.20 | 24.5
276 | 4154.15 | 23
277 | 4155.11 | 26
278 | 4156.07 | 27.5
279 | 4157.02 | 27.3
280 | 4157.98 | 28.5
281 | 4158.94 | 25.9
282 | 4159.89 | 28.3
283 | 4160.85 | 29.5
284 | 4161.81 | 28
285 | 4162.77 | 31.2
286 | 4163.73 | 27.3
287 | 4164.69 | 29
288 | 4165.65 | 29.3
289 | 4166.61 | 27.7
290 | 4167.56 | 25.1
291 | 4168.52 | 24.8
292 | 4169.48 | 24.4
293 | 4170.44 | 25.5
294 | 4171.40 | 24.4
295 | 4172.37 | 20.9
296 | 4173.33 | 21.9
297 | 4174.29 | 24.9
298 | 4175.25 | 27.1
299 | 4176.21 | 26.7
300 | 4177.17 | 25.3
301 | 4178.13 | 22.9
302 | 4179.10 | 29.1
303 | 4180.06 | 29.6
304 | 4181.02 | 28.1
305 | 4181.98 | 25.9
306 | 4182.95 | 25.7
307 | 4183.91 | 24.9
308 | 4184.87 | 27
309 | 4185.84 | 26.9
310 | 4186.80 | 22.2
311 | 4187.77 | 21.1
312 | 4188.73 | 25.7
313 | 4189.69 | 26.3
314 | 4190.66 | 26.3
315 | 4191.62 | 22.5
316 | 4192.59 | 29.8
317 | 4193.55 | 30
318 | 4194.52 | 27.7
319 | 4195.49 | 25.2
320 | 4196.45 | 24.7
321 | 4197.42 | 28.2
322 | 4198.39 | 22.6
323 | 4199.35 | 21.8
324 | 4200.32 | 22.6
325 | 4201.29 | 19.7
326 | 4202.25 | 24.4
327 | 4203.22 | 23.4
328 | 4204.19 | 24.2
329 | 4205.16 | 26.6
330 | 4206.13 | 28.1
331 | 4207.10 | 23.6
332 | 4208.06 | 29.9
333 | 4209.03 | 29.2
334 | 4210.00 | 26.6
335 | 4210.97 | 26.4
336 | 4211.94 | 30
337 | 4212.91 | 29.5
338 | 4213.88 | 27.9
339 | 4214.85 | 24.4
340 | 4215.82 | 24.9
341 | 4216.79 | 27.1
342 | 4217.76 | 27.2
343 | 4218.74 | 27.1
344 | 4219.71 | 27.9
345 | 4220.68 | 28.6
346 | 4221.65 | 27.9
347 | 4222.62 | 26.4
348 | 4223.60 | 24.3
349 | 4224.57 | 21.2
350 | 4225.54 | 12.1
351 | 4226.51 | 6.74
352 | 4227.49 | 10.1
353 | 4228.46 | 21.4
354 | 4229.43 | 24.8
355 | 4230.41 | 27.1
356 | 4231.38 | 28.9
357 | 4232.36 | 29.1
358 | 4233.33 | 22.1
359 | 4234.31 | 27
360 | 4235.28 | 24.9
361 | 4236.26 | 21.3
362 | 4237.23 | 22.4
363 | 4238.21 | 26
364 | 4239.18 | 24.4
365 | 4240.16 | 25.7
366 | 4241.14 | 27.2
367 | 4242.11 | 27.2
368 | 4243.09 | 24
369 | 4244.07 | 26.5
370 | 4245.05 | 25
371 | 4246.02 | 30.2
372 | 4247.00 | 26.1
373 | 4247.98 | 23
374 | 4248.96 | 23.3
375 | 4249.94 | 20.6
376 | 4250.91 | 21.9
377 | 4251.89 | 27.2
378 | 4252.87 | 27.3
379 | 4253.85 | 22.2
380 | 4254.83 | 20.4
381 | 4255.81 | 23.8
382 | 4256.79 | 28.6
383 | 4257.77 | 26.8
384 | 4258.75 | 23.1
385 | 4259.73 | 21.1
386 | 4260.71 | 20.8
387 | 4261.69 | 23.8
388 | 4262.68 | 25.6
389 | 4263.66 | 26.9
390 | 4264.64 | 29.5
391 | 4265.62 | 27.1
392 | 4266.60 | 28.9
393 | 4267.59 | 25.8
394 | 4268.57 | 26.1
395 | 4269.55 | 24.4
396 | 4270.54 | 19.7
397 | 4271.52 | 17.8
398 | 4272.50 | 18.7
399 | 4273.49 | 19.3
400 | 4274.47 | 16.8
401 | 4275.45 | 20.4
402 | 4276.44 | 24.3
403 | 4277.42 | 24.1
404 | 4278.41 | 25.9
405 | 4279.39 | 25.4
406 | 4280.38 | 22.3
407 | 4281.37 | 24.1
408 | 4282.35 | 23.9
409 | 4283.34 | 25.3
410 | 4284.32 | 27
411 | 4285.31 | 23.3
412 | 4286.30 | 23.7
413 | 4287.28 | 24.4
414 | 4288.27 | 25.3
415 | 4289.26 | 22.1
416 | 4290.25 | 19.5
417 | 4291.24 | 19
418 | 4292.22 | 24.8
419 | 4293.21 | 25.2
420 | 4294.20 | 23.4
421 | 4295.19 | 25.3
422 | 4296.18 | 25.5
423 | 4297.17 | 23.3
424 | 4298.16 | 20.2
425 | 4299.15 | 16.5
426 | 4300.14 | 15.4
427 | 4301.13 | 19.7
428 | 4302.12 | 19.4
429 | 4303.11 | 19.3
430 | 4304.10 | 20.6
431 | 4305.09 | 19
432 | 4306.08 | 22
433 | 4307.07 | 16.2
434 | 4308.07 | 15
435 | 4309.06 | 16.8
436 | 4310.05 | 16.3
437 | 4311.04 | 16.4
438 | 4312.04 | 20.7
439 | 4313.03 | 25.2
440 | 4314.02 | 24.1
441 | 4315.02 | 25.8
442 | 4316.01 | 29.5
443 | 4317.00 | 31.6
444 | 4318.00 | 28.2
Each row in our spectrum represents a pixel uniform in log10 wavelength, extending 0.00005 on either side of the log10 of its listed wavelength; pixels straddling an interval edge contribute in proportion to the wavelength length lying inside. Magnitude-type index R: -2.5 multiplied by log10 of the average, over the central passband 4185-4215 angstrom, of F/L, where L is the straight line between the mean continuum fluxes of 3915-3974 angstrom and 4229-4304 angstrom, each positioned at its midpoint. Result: -0.21 mag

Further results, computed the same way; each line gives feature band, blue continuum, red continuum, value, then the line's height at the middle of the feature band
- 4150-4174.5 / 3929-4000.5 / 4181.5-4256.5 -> -0.169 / 22.6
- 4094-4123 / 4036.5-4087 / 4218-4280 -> -0.095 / 23.8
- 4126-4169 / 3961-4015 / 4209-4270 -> -0.151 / 22.8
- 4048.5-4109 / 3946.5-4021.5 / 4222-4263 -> -0.183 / 20.9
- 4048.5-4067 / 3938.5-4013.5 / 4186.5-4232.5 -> -0.190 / 20.3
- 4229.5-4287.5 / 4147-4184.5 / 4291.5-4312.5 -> -0.108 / 22.1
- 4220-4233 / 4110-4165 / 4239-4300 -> 0.112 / 24.7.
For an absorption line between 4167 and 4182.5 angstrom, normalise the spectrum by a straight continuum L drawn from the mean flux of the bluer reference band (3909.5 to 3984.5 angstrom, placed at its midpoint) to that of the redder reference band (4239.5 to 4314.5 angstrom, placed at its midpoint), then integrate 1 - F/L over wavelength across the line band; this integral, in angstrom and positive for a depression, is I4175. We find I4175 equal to -4.3 angstrom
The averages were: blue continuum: 13.1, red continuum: 22.9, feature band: 25.4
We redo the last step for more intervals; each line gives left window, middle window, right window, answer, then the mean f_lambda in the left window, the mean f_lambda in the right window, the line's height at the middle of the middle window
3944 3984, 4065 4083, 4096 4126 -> -0.2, 14.4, 26.1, 23.2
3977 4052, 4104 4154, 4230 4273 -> -4.4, 23.7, 24.8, 24.2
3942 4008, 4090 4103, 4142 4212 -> -1.6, 17.5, 25.7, 22.4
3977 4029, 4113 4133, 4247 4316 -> -3.4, 23.8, 22.6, 23.3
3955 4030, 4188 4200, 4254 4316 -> -2.2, 20.2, 22.5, 21.8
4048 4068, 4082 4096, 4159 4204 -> -1.8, 24.1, 25.8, 24.5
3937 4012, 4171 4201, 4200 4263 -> -2.6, 17.5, 24.6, 23.3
